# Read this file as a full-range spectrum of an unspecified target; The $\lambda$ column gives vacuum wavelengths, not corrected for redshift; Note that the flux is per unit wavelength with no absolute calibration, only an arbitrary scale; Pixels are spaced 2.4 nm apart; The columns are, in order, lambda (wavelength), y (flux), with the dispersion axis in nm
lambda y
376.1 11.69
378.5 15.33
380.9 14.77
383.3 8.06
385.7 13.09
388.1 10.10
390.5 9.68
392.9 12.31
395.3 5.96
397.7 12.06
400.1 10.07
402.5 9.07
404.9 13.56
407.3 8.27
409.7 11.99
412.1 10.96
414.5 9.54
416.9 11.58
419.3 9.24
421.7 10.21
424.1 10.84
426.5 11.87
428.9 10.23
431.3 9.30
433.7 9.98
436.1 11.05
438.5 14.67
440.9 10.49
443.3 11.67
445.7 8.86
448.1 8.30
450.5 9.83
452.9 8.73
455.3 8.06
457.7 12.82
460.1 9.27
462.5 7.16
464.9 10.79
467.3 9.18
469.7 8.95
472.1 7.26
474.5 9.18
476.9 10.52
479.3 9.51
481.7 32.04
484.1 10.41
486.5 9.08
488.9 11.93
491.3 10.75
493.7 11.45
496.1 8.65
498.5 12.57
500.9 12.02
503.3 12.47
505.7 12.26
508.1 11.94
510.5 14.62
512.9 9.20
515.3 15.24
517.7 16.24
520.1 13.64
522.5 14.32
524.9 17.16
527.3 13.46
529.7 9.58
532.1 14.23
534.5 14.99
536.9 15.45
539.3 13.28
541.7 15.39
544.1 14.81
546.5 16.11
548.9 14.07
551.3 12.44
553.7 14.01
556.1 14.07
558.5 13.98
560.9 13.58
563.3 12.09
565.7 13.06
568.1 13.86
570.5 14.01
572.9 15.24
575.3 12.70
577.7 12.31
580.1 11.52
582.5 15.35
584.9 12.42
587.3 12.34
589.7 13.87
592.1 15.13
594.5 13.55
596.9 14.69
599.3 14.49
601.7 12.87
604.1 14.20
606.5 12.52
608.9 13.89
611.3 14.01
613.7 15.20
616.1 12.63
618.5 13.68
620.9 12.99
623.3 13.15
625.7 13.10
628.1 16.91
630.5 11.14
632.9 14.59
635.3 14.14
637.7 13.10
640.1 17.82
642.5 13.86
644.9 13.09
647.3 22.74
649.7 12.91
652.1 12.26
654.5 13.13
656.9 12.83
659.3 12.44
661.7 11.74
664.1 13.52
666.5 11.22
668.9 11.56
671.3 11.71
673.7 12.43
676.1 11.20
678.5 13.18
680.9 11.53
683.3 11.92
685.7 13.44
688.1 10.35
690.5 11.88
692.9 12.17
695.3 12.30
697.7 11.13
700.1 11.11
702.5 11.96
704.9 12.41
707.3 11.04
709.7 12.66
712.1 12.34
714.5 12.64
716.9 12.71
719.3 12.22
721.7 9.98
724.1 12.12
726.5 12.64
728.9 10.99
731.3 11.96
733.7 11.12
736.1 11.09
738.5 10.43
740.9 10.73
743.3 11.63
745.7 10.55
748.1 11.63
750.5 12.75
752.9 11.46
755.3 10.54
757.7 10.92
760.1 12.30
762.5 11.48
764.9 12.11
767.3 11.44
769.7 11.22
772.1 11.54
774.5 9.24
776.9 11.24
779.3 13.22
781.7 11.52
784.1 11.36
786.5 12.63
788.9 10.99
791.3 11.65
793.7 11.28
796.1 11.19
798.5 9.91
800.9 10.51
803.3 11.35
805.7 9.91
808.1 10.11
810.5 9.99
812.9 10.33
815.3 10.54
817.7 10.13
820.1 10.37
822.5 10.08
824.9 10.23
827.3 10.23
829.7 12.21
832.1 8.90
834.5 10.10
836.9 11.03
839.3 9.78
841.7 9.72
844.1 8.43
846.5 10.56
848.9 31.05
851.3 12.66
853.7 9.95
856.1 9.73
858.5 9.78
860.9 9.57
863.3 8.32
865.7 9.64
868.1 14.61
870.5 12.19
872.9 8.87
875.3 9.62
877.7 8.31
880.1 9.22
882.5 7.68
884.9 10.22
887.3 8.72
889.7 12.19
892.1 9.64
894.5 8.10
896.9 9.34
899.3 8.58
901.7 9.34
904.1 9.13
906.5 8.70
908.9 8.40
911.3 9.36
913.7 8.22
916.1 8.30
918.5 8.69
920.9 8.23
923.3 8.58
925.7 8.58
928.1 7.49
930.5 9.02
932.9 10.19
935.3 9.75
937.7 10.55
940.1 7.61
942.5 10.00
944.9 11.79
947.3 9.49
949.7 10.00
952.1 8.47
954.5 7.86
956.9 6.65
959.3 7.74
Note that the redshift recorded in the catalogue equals 0.293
